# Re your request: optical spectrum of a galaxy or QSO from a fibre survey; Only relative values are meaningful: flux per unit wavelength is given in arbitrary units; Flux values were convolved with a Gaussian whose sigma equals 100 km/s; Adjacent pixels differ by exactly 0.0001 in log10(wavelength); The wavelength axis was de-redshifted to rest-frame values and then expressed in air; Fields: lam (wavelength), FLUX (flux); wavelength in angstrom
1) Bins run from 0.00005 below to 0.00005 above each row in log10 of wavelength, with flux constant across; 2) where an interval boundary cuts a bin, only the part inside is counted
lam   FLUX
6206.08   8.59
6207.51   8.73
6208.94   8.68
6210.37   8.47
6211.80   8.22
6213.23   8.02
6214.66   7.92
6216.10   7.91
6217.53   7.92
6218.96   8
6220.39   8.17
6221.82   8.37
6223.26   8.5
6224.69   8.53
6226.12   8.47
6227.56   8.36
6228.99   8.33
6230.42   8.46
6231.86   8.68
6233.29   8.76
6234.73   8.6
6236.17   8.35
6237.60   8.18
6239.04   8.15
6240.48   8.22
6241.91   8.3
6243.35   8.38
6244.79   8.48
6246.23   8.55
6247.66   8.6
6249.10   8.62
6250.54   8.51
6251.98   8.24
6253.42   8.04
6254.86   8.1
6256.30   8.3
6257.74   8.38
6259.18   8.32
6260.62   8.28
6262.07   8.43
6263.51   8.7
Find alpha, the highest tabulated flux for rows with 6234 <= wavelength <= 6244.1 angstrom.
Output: 8.6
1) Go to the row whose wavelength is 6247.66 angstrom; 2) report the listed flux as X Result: 8.6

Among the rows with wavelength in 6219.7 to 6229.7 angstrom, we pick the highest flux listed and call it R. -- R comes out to 8.53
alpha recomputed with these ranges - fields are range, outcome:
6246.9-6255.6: 8.62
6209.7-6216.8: 8.47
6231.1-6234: 8.76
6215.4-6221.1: 8.17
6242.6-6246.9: 8.55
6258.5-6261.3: 8.32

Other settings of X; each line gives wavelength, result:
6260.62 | 8.28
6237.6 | 8.18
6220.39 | 8.17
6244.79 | 8.48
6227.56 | 8.36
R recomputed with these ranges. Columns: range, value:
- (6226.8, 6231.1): 8.46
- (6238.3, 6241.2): 8.22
